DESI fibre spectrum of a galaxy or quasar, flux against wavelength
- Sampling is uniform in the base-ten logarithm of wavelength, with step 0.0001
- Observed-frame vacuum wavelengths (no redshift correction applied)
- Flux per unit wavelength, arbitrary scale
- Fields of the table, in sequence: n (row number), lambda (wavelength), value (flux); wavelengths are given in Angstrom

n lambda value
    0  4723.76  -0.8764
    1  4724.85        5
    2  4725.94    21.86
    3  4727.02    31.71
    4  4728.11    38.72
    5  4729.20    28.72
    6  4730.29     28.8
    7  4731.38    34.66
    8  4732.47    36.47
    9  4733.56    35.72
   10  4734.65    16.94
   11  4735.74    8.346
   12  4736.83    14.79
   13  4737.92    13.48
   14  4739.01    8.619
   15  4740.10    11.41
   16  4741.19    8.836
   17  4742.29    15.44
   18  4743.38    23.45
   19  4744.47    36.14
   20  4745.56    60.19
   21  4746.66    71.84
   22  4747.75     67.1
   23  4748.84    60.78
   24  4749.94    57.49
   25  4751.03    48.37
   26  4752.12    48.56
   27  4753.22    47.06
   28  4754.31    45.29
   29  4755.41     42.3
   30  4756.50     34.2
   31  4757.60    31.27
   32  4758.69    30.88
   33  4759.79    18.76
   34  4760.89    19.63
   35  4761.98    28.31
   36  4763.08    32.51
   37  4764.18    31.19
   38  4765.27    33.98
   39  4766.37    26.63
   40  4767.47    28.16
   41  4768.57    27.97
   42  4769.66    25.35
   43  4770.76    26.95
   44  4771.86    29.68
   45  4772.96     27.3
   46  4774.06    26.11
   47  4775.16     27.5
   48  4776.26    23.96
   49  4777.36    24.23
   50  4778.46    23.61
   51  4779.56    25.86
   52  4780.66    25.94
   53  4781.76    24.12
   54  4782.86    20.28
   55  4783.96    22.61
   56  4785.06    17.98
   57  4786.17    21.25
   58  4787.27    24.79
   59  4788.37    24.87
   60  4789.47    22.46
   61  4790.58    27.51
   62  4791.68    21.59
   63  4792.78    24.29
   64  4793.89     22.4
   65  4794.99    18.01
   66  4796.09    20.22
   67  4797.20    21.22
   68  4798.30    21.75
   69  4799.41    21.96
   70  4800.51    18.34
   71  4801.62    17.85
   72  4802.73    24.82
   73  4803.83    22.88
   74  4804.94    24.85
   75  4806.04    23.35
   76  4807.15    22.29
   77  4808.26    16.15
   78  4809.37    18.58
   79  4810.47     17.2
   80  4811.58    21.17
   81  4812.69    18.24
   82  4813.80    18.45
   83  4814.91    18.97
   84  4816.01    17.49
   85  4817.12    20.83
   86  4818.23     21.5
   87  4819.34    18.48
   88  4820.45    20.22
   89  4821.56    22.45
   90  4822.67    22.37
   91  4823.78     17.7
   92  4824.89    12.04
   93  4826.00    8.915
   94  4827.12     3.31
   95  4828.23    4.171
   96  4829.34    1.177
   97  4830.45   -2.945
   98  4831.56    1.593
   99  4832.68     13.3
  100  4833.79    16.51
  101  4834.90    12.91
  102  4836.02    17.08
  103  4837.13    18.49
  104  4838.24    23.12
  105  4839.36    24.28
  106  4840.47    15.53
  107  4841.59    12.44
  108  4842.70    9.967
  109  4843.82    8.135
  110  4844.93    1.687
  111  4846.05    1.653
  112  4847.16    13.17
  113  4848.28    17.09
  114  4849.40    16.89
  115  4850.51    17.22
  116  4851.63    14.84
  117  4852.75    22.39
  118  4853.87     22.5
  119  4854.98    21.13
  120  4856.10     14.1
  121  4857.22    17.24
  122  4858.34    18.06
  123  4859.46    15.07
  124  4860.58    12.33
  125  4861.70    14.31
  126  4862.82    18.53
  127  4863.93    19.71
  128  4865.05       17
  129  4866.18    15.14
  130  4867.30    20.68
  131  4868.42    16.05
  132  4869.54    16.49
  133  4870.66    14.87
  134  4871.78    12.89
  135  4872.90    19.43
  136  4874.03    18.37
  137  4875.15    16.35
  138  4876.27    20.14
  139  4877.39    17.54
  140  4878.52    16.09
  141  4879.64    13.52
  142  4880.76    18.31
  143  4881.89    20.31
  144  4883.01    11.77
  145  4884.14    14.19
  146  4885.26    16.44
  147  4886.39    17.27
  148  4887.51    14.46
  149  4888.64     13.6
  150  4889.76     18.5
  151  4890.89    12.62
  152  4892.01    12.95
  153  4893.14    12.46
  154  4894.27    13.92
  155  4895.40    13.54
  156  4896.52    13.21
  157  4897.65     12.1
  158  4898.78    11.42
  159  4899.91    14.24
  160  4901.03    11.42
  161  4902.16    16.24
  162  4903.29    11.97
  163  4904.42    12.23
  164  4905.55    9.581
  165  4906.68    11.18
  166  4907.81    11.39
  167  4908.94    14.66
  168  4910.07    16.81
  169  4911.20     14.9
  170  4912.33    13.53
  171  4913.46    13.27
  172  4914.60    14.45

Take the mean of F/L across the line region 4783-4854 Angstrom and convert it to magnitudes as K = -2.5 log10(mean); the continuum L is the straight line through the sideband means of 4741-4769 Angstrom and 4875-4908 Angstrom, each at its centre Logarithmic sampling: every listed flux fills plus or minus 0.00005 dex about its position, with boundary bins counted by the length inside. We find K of 0.50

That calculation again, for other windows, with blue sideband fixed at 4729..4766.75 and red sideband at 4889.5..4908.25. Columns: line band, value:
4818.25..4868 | 0.349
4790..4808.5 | 0.200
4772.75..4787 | 0.209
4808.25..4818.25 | 0.276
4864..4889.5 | -0.049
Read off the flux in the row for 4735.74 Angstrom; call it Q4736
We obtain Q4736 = 8.346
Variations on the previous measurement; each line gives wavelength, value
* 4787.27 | 24.79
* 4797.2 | 21.22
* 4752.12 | 48.56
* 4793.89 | 22.4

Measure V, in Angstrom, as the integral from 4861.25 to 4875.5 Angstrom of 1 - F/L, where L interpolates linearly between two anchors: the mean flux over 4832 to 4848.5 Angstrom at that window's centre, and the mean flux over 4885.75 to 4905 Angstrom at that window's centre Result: -3.50 Angstrom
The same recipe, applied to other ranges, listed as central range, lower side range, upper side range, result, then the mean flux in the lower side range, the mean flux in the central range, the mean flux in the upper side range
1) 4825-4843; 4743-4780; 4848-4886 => 8.9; 35.7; 11.3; 17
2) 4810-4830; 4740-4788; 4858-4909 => 7.1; 32.1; 15.7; 15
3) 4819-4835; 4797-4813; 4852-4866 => 6.7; 20.7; 11.3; 17.6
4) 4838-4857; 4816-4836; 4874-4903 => -1.9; 12.9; 15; 14.9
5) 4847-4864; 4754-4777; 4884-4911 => 1.3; 29.2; 17.2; 13.6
